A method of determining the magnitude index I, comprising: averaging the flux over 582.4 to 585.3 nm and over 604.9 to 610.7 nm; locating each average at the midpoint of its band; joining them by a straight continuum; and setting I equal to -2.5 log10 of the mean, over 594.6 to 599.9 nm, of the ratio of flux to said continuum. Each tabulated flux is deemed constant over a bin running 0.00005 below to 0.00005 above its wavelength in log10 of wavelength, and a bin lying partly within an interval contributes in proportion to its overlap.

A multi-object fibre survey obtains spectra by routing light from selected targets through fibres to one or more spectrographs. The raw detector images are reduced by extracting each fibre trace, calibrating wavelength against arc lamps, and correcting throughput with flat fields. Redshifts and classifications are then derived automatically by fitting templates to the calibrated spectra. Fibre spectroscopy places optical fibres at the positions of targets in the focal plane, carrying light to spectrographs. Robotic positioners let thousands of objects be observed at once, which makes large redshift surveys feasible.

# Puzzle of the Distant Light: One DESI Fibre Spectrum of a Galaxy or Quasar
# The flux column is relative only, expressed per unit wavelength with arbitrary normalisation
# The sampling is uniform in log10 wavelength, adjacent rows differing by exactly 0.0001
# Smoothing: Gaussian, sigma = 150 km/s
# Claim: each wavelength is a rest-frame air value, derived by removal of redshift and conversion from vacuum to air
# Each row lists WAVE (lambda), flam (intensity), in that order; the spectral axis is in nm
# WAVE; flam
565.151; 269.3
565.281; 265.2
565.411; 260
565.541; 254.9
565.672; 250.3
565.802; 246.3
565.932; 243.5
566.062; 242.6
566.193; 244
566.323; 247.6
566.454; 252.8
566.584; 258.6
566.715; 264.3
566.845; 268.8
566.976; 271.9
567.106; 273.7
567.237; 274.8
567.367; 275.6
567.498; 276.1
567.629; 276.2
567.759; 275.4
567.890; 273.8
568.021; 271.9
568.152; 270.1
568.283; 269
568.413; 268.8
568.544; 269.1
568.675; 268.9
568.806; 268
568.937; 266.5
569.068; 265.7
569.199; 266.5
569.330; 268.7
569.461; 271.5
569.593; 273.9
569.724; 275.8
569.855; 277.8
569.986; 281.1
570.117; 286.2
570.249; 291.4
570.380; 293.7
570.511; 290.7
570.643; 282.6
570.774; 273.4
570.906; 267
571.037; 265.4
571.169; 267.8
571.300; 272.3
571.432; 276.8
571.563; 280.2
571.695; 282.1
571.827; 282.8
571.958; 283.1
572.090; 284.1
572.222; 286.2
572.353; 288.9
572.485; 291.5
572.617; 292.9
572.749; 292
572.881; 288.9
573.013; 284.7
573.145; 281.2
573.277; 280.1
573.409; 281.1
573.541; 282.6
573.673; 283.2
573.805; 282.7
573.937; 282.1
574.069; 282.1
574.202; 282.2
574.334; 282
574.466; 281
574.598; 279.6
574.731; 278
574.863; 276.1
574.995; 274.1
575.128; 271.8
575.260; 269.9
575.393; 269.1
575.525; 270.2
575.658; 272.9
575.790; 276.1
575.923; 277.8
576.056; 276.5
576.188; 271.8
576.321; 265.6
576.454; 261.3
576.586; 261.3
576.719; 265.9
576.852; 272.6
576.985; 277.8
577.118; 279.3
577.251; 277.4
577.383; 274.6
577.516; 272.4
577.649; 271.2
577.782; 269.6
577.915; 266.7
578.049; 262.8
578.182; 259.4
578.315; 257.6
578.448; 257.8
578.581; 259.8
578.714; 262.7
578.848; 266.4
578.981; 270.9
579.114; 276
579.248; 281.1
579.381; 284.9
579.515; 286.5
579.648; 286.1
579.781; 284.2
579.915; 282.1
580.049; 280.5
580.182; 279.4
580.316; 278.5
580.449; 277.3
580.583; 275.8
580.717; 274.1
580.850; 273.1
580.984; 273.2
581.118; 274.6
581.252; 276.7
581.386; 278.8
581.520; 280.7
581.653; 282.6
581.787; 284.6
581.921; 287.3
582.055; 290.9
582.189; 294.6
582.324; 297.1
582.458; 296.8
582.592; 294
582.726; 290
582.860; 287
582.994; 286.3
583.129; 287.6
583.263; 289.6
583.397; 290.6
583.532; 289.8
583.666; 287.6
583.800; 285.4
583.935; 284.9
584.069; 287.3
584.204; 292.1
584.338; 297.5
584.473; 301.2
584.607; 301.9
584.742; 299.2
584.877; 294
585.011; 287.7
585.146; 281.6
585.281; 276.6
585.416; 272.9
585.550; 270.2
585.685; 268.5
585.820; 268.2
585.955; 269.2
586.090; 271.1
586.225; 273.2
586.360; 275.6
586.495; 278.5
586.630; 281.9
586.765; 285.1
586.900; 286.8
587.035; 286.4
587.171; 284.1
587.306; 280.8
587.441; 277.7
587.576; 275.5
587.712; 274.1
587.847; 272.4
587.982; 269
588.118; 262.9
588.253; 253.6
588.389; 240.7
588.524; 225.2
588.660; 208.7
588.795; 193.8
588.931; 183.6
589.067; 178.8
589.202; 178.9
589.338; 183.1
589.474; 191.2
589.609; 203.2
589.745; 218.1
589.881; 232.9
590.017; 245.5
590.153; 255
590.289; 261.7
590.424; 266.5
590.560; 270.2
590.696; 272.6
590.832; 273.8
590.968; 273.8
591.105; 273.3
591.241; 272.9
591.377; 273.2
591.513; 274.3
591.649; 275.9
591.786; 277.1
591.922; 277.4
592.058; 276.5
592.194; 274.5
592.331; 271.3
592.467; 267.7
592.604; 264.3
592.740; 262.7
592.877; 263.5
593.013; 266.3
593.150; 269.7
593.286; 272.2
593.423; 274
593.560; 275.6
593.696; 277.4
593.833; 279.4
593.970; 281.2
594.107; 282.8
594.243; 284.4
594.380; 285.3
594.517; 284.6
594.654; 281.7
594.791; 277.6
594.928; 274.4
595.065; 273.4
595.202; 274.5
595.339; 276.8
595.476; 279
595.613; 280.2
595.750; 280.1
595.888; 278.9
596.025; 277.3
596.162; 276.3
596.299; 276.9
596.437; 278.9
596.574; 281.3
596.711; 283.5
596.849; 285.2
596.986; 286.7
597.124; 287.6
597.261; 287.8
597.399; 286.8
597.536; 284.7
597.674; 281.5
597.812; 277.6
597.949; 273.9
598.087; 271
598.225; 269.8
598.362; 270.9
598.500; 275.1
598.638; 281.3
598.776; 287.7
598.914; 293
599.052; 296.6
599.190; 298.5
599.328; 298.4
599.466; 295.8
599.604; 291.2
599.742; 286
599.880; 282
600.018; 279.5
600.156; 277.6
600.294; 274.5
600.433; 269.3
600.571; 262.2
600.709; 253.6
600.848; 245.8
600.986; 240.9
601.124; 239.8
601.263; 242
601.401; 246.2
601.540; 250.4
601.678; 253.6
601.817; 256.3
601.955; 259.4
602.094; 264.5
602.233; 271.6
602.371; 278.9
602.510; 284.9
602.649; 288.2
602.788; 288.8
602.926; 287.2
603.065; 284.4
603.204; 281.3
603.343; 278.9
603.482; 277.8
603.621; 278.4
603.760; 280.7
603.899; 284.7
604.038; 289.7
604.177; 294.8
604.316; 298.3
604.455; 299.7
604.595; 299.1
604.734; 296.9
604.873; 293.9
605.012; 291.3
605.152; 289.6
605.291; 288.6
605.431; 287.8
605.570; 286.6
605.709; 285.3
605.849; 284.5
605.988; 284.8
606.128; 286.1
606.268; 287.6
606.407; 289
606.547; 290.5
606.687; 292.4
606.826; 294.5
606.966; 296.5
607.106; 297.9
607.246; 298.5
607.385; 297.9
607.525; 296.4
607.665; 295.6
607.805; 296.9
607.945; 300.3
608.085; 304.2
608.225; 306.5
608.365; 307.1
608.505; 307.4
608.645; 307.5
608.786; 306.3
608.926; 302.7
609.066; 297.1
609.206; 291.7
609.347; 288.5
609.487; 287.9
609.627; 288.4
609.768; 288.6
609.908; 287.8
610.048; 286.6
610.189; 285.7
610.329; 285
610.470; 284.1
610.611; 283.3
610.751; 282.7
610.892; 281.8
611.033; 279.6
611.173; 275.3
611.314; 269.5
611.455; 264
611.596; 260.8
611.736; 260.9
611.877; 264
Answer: 0.04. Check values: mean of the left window 291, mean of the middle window 282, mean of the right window 293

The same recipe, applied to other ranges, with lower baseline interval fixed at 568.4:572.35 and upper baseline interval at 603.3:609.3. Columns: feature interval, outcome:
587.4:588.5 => 0.08 mag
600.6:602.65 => 0.13 mag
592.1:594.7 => 0.05 mag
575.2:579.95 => 0.03 mag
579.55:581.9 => 0.01 mag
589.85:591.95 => 0.07 mag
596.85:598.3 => 0.03 mag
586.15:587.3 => 0.01 mag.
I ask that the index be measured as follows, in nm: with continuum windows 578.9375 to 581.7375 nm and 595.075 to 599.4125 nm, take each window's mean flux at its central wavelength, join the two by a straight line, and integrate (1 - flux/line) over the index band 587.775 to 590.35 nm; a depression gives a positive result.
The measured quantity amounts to 0.52 nm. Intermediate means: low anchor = 279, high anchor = 282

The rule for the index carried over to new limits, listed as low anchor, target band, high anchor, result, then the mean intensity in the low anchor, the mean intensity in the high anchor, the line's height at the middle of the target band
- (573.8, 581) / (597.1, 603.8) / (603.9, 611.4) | 0.30 nm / 274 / 292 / 288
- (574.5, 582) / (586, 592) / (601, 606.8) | 0.49 nm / 274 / 280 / 277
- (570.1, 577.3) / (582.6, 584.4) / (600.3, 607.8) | -0.06 nm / 279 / 280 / 279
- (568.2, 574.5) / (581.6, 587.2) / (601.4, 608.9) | -0.06 nm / 279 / 288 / 283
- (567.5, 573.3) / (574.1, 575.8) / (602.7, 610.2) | 0.02 nm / 278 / 292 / 280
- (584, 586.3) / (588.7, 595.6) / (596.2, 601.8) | 0.49 nm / 283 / 275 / 279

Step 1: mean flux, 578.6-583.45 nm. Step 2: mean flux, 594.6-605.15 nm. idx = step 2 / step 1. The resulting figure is 0.99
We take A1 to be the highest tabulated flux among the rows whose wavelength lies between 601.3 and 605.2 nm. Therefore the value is 299.7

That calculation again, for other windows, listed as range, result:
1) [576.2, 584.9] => 301.9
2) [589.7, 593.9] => 279.4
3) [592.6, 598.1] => 287.8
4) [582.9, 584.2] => 290.6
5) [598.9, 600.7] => 298.5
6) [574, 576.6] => 282.2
